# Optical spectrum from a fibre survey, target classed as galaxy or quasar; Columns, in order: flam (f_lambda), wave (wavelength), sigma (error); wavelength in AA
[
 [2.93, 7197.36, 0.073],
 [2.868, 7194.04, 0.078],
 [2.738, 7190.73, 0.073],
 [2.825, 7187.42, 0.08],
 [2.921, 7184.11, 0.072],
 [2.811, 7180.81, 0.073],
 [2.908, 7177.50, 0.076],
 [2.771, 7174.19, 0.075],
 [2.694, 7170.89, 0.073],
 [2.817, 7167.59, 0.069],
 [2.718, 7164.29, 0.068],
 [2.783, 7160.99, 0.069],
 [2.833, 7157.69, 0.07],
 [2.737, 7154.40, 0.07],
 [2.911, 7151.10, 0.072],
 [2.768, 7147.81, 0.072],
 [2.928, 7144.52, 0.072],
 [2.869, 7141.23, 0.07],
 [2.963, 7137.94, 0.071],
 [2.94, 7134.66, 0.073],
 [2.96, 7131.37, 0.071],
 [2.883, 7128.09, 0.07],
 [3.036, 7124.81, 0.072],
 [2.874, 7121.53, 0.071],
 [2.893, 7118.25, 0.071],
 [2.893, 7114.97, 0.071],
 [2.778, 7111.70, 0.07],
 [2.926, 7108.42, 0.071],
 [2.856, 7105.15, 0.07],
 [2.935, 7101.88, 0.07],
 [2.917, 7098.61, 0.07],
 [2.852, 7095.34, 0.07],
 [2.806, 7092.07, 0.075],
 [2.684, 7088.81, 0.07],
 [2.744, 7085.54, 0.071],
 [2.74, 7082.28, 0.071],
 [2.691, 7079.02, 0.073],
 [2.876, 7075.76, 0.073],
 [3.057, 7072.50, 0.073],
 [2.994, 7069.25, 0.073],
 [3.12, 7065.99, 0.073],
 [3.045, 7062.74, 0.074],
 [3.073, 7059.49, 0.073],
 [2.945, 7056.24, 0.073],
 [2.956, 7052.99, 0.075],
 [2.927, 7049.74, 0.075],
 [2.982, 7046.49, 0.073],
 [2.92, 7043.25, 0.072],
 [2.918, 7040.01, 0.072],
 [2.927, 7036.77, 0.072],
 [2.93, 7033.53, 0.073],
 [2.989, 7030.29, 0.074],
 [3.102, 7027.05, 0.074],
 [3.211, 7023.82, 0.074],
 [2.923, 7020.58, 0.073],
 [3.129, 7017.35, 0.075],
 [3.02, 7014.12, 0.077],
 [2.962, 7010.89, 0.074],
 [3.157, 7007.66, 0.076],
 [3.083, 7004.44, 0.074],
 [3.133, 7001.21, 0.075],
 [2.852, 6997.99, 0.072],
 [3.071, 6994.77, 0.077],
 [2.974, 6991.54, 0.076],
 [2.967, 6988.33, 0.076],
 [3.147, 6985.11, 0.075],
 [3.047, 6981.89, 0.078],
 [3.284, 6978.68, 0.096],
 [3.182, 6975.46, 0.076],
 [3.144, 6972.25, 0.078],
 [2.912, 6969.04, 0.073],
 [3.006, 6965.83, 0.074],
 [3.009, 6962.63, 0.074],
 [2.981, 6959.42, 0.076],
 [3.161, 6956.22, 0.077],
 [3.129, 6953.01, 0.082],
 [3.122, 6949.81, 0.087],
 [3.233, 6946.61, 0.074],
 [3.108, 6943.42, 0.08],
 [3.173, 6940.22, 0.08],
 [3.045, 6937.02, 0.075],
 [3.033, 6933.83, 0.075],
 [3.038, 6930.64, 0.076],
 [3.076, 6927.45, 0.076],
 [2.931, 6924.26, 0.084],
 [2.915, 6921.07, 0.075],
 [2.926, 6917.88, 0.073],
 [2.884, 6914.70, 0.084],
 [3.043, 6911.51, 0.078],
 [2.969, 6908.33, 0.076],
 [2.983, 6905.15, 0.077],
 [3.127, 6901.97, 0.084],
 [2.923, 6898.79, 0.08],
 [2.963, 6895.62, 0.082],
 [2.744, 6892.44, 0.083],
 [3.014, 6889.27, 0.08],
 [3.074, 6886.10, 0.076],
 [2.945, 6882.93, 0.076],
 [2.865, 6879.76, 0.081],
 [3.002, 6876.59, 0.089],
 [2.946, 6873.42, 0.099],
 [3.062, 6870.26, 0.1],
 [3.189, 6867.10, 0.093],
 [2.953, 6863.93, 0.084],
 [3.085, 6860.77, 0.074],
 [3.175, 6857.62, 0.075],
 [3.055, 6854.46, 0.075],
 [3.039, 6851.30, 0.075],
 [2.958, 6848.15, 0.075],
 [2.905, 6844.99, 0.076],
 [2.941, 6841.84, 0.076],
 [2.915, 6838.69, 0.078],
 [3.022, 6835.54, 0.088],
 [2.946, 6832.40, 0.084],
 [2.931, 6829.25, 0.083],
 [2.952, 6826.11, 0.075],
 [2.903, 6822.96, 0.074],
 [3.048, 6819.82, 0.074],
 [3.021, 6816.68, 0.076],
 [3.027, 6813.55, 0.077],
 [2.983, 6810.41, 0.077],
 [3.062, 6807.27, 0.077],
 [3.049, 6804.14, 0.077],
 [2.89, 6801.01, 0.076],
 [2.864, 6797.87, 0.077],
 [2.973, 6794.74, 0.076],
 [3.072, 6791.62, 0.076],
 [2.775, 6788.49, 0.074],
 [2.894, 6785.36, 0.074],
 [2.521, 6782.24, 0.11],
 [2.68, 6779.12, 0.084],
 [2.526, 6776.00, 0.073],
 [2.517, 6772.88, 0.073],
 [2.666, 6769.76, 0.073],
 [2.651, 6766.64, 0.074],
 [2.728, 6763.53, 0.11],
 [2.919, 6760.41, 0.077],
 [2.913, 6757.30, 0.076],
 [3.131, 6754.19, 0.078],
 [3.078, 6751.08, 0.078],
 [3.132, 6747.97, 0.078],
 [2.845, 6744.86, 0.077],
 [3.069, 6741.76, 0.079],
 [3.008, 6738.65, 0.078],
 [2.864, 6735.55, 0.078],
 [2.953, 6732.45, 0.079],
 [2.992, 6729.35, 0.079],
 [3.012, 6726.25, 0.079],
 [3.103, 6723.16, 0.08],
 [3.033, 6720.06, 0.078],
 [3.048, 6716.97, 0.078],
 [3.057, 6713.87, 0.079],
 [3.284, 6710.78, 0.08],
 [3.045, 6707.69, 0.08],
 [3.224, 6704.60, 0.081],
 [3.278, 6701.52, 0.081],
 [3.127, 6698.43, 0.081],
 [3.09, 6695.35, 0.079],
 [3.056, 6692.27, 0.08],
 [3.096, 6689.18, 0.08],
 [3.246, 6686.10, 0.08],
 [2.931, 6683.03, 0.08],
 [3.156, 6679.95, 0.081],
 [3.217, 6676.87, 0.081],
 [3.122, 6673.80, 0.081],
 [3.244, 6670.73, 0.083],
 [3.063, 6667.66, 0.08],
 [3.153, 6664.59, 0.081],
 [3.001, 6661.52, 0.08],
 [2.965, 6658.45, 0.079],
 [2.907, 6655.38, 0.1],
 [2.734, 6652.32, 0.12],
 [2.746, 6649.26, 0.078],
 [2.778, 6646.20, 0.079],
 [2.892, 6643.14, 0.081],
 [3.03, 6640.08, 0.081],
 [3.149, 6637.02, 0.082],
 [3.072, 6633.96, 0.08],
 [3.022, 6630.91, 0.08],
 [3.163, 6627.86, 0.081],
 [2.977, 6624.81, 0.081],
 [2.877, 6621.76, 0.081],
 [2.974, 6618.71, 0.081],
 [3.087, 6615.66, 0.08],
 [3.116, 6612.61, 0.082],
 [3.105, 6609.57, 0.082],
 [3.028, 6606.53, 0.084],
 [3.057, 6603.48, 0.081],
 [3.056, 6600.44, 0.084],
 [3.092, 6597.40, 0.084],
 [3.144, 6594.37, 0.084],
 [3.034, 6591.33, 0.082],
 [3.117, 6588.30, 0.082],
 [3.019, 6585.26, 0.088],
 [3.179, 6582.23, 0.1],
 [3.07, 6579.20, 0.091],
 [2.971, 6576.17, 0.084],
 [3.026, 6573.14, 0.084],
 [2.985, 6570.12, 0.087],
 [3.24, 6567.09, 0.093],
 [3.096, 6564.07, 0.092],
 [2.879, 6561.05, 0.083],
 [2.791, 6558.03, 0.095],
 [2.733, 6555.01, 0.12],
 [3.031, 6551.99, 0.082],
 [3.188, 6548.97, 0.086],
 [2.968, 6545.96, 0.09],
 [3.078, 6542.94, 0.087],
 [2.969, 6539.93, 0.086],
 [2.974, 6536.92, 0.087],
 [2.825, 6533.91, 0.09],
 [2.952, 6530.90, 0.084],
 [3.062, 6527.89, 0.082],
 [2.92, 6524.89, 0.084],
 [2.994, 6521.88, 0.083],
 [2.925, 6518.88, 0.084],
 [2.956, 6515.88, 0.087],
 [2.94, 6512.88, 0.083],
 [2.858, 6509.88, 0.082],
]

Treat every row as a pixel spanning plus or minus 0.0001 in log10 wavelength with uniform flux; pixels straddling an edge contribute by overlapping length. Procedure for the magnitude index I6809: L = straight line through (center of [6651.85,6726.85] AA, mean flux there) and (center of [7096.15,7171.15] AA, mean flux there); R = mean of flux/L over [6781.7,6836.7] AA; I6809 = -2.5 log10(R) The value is 0.03 mag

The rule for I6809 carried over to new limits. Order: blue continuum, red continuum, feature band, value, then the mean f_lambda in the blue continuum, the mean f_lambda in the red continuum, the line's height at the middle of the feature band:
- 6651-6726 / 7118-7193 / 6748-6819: 0.063 mag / 3.09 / 2.85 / 3.04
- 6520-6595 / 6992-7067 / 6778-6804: 0.060 mag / 3.01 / 3.01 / 3.01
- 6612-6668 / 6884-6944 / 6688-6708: -0.054 mag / 2.98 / 3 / 2.98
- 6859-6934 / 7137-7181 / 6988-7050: -0.038 mag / 2.99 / 2.82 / 2.91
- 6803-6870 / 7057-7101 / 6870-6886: 0.008 mag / 3.01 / 2.89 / 2.99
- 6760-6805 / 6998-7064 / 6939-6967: -0.060 mag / 2.77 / 3.01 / 2.94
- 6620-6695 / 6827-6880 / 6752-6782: 0.101 mag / 3.03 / 3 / 3.01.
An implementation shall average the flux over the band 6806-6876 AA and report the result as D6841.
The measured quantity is 3.01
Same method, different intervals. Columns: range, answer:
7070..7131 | 2.86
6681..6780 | 2.98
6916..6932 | 2.97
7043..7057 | 2.95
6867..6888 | 3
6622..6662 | 2.95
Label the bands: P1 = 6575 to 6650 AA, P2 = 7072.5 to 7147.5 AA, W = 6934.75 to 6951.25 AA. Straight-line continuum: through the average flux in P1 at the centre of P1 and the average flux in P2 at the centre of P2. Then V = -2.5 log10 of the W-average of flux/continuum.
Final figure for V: -0.08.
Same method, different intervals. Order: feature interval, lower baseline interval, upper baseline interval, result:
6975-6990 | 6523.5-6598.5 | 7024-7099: -0.064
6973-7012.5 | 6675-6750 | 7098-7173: -0.049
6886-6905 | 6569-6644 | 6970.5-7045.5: 0.029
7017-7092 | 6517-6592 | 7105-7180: -0.025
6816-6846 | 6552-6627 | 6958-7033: 0.031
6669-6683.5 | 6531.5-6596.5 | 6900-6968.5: -0.044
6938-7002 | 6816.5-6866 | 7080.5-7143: -0.053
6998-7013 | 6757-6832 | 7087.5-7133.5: -0.068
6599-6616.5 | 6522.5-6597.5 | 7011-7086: -0.023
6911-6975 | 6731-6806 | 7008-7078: -0.035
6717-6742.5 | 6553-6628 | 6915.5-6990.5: 0.014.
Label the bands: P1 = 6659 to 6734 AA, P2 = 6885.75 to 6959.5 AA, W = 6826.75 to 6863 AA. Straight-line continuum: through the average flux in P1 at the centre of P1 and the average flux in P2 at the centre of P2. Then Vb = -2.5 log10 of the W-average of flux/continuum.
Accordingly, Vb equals 0.02 mag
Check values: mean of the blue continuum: 3.1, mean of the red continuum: 3.03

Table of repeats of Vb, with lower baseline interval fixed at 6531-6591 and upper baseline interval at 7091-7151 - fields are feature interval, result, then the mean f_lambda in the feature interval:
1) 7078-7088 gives 0.07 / 2.72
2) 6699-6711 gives -0.08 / 3.19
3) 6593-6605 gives -0.03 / 3.09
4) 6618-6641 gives -0.02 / 3.04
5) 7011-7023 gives -0.04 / 3.03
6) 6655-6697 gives -0.04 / 3.09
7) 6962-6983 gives -0.06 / 3.09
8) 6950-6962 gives -0.06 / 3.09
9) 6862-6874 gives -0.04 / 3.05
